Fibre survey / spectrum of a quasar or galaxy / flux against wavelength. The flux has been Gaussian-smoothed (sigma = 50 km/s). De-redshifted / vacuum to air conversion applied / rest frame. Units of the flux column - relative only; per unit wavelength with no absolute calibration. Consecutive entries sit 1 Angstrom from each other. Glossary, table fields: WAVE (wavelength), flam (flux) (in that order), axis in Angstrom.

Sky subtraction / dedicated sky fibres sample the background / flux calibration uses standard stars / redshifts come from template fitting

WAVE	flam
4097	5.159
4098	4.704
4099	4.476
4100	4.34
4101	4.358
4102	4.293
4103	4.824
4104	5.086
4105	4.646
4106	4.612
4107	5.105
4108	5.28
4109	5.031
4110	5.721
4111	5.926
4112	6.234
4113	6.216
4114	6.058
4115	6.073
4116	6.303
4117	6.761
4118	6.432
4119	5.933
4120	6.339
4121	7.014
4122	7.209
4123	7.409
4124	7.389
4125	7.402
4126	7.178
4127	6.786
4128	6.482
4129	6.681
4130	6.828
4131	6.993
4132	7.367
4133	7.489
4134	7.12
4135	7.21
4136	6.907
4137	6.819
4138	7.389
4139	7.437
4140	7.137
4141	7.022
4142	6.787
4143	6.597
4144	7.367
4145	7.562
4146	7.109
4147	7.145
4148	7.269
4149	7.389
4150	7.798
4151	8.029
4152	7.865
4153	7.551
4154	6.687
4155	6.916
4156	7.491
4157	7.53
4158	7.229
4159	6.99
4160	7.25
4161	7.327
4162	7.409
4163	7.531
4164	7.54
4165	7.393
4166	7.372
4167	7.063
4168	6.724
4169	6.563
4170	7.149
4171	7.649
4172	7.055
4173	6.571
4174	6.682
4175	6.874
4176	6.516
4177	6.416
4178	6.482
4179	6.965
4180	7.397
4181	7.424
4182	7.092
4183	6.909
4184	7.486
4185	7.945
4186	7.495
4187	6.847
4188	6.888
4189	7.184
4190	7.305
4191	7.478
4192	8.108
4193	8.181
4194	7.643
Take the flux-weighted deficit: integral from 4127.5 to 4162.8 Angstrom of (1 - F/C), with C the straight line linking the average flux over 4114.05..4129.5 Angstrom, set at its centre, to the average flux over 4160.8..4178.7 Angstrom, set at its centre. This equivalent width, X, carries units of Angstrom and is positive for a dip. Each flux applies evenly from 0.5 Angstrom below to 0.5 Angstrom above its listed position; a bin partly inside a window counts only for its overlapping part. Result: -1.7 Angstrom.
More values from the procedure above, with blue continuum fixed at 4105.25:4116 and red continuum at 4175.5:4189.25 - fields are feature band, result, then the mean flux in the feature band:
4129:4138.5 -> -1.6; 7.1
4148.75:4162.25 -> -1.8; 7.39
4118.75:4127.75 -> -1.7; 6.98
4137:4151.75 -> -2.3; 7.28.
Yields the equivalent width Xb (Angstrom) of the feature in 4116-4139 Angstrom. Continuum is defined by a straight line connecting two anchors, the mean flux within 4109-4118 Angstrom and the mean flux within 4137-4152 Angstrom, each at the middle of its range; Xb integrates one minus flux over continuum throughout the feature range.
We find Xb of -1.1 Angstrom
